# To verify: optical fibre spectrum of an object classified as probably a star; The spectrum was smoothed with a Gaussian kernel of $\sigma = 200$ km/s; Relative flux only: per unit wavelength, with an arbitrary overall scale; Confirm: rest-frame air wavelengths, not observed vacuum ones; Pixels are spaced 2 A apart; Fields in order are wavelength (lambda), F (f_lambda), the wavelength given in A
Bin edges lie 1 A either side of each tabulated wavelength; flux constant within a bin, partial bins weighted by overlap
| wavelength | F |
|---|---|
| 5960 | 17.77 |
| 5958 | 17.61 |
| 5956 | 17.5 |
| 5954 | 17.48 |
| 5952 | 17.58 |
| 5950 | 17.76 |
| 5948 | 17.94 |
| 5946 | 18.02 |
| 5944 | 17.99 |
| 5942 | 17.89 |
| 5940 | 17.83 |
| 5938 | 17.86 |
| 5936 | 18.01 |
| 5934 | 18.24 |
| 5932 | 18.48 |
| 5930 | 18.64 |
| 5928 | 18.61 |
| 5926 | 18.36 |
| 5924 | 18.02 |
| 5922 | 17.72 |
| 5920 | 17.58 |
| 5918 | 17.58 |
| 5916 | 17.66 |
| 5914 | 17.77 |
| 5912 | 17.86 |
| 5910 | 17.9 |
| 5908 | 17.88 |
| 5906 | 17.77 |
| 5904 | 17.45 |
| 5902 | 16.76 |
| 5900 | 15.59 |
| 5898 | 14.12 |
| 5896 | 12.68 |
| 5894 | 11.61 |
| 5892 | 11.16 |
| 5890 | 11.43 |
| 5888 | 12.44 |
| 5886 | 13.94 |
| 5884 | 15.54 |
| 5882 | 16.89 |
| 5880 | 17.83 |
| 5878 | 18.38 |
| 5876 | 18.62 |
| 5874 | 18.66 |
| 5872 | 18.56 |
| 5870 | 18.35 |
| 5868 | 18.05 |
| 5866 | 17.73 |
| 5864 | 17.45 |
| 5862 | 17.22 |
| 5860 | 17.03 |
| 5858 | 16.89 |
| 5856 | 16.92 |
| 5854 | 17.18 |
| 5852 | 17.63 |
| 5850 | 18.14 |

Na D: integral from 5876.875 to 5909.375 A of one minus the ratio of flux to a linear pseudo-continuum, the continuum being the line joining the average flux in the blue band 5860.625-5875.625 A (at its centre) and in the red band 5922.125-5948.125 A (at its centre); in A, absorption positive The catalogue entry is 5.3 A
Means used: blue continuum 18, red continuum 18.1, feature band 15.1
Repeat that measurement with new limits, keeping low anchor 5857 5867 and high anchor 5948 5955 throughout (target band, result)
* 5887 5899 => 3.6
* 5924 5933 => -0.5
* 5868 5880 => -0.8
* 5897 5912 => 0.5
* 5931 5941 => -0.3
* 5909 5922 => -0.2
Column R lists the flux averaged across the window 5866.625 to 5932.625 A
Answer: 16.7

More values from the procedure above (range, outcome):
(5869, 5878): 18.5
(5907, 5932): 18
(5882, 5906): 14.2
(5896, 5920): 17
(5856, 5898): 16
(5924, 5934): 18.4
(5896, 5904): 15.4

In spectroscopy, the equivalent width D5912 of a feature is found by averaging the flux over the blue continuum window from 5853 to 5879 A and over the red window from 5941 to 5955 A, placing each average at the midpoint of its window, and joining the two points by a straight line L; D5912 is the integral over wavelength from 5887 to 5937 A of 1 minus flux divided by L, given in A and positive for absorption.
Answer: 3.8 A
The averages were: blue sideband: 17.8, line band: 16.5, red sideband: 17.8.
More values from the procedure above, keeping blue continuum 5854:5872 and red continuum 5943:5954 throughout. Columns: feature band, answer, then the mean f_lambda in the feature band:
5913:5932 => -0.31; 18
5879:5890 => 1.63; 15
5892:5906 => 2.36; 14.7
